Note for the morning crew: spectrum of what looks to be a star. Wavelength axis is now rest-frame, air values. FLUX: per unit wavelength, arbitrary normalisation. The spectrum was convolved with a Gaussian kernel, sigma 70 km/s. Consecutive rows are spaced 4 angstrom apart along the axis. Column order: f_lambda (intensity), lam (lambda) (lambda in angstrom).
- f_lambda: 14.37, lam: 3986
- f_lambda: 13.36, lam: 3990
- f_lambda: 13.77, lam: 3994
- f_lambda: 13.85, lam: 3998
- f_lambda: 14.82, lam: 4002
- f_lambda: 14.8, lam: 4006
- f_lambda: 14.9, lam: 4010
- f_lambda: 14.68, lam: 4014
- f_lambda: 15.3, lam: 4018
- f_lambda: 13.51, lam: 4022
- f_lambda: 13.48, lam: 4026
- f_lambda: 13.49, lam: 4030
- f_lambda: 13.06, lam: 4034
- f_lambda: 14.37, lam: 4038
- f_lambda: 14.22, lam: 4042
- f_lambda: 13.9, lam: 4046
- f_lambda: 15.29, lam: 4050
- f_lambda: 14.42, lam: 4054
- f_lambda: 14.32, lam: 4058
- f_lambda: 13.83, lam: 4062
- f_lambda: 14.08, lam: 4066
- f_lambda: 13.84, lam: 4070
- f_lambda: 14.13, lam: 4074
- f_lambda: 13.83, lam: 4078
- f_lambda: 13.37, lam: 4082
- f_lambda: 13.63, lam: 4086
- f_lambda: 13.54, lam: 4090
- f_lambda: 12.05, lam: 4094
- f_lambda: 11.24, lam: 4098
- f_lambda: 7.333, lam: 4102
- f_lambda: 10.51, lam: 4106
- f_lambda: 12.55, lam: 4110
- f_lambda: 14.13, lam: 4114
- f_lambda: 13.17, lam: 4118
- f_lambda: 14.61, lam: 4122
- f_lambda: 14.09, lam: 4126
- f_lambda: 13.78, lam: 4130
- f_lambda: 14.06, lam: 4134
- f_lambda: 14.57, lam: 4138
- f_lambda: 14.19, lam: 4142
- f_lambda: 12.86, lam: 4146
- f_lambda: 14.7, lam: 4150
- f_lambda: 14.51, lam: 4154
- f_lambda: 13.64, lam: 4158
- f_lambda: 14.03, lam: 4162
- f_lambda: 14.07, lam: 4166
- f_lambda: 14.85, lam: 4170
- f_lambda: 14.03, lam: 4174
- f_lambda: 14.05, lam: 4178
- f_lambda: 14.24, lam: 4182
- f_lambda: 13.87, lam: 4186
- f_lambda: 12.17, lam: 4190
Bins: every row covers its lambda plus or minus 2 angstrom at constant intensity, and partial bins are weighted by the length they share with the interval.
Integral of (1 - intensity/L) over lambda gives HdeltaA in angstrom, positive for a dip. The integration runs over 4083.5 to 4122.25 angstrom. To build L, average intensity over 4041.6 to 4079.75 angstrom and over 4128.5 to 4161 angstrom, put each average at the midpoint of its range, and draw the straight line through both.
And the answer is 5.30 angstrom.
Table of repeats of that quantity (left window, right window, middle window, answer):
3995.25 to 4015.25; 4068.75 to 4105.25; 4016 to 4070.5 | -2.1 angstrom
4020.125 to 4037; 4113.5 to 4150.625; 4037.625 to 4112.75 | 2.8 angstrom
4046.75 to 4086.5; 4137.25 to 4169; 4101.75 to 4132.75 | 2.7 angstrom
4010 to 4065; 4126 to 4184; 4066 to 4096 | 1.3 angstrom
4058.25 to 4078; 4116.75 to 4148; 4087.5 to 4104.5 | 3.5 angstrom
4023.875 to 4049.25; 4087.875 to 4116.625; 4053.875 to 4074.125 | -1.8 angstrom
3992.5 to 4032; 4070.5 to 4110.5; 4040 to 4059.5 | -1.7 angstrom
